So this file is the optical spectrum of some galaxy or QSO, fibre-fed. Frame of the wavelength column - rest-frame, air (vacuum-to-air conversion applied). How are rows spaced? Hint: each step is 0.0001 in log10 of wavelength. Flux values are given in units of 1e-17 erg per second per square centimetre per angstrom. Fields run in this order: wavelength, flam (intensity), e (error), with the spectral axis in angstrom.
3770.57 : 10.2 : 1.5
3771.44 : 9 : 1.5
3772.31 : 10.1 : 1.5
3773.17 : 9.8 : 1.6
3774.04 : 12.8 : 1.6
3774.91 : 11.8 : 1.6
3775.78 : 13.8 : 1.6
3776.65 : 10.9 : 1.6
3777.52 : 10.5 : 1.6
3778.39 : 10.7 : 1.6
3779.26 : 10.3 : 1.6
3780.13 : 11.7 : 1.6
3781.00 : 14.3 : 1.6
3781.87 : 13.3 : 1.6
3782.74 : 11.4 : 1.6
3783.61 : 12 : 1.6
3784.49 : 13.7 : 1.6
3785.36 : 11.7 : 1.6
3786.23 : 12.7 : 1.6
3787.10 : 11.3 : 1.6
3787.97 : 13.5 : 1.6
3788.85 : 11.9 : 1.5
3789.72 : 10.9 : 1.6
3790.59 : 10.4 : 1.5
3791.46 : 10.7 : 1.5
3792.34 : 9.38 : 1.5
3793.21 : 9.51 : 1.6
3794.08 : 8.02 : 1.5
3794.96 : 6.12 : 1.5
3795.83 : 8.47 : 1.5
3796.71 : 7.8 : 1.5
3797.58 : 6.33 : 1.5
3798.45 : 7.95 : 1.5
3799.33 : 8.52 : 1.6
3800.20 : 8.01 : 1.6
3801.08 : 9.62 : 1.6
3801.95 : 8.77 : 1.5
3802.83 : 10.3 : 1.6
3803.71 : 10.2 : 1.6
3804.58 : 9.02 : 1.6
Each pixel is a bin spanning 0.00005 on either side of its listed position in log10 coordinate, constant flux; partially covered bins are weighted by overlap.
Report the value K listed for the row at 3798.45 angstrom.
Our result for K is 7.95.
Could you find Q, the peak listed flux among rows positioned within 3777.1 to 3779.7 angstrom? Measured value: 10.7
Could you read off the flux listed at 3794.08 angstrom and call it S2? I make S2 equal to 8.02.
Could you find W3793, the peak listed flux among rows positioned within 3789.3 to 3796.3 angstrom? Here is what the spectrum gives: 10.9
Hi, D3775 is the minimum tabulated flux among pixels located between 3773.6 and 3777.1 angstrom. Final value 10.9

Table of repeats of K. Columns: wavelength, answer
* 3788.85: 11.9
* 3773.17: 9.8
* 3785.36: 11.7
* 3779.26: 10.3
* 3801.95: 8.77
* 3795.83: 8.47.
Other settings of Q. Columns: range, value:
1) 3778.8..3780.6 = 11.7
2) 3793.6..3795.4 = 8.02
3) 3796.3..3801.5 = 9.62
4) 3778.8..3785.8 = 14.3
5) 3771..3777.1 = 13.8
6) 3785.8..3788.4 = 13.5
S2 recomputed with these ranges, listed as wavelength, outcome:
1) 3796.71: 7.8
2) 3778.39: 10.7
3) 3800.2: 8.01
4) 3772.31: 10.1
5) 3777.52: 10.5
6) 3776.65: 10.9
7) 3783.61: 12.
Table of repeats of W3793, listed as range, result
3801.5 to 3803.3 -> 10.3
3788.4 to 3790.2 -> 11.9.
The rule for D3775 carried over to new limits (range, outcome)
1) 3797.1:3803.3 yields 6.33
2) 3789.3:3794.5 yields 8.02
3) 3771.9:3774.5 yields 9.8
